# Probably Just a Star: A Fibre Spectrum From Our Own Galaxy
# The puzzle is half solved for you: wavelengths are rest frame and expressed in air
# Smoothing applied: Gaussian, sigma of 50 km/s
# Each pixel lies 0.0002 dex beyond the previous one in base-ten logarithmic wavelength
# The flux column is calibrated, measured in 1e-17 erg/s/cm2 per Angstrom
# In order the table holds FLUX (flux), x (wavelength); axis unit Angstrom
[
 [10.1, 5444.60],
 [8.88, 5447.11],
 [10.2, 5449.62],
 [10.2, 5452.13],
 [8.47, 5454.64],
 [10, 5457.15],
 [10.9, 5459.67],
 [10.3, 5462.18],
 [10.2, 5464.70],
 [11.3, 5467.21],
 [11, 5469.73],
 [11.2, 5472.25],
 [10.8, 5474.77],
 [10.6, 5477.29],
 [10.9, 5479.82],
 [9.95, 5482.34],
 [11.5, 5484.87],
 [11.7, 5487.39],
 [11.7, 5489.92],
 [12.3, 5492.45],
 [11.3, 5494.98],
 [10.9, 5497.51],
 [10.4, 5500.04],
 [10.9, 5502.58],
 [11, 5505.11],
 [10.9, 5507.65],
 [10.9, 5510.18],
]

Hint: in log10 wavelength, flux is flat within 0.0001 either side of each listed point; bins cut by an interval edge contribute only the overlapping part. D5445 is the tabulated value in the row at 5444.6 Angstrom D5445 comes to 10.1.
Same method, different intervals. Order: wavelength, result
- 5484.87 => 11.5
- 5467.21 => 11.3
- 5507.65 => 10.9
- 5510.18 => 10.9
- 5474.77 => 10.8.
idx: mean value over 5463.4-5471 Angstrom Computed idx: 10.8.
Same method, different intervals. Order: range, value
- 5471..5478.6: 10.9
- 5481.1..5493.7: 11.4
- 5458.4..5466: 10.5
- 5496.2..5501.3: 10.7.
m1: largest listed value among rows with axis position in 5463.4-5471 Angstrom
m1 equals 11.3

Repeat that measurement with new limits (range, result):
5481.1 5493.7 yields 12.3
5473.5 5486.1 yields 11.5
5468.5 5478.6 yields 11.2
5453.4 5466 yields 10.9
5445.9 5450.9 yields 10.2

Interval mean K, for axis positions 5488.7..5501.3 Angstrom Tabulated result 11.3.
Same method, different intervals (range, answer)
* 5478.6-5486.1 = 10.8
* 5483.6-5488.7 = 11.6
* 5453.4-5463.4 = 9.92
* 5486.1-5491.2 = 11.7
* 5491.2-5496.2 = 11.8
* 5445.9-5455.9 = 9.44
